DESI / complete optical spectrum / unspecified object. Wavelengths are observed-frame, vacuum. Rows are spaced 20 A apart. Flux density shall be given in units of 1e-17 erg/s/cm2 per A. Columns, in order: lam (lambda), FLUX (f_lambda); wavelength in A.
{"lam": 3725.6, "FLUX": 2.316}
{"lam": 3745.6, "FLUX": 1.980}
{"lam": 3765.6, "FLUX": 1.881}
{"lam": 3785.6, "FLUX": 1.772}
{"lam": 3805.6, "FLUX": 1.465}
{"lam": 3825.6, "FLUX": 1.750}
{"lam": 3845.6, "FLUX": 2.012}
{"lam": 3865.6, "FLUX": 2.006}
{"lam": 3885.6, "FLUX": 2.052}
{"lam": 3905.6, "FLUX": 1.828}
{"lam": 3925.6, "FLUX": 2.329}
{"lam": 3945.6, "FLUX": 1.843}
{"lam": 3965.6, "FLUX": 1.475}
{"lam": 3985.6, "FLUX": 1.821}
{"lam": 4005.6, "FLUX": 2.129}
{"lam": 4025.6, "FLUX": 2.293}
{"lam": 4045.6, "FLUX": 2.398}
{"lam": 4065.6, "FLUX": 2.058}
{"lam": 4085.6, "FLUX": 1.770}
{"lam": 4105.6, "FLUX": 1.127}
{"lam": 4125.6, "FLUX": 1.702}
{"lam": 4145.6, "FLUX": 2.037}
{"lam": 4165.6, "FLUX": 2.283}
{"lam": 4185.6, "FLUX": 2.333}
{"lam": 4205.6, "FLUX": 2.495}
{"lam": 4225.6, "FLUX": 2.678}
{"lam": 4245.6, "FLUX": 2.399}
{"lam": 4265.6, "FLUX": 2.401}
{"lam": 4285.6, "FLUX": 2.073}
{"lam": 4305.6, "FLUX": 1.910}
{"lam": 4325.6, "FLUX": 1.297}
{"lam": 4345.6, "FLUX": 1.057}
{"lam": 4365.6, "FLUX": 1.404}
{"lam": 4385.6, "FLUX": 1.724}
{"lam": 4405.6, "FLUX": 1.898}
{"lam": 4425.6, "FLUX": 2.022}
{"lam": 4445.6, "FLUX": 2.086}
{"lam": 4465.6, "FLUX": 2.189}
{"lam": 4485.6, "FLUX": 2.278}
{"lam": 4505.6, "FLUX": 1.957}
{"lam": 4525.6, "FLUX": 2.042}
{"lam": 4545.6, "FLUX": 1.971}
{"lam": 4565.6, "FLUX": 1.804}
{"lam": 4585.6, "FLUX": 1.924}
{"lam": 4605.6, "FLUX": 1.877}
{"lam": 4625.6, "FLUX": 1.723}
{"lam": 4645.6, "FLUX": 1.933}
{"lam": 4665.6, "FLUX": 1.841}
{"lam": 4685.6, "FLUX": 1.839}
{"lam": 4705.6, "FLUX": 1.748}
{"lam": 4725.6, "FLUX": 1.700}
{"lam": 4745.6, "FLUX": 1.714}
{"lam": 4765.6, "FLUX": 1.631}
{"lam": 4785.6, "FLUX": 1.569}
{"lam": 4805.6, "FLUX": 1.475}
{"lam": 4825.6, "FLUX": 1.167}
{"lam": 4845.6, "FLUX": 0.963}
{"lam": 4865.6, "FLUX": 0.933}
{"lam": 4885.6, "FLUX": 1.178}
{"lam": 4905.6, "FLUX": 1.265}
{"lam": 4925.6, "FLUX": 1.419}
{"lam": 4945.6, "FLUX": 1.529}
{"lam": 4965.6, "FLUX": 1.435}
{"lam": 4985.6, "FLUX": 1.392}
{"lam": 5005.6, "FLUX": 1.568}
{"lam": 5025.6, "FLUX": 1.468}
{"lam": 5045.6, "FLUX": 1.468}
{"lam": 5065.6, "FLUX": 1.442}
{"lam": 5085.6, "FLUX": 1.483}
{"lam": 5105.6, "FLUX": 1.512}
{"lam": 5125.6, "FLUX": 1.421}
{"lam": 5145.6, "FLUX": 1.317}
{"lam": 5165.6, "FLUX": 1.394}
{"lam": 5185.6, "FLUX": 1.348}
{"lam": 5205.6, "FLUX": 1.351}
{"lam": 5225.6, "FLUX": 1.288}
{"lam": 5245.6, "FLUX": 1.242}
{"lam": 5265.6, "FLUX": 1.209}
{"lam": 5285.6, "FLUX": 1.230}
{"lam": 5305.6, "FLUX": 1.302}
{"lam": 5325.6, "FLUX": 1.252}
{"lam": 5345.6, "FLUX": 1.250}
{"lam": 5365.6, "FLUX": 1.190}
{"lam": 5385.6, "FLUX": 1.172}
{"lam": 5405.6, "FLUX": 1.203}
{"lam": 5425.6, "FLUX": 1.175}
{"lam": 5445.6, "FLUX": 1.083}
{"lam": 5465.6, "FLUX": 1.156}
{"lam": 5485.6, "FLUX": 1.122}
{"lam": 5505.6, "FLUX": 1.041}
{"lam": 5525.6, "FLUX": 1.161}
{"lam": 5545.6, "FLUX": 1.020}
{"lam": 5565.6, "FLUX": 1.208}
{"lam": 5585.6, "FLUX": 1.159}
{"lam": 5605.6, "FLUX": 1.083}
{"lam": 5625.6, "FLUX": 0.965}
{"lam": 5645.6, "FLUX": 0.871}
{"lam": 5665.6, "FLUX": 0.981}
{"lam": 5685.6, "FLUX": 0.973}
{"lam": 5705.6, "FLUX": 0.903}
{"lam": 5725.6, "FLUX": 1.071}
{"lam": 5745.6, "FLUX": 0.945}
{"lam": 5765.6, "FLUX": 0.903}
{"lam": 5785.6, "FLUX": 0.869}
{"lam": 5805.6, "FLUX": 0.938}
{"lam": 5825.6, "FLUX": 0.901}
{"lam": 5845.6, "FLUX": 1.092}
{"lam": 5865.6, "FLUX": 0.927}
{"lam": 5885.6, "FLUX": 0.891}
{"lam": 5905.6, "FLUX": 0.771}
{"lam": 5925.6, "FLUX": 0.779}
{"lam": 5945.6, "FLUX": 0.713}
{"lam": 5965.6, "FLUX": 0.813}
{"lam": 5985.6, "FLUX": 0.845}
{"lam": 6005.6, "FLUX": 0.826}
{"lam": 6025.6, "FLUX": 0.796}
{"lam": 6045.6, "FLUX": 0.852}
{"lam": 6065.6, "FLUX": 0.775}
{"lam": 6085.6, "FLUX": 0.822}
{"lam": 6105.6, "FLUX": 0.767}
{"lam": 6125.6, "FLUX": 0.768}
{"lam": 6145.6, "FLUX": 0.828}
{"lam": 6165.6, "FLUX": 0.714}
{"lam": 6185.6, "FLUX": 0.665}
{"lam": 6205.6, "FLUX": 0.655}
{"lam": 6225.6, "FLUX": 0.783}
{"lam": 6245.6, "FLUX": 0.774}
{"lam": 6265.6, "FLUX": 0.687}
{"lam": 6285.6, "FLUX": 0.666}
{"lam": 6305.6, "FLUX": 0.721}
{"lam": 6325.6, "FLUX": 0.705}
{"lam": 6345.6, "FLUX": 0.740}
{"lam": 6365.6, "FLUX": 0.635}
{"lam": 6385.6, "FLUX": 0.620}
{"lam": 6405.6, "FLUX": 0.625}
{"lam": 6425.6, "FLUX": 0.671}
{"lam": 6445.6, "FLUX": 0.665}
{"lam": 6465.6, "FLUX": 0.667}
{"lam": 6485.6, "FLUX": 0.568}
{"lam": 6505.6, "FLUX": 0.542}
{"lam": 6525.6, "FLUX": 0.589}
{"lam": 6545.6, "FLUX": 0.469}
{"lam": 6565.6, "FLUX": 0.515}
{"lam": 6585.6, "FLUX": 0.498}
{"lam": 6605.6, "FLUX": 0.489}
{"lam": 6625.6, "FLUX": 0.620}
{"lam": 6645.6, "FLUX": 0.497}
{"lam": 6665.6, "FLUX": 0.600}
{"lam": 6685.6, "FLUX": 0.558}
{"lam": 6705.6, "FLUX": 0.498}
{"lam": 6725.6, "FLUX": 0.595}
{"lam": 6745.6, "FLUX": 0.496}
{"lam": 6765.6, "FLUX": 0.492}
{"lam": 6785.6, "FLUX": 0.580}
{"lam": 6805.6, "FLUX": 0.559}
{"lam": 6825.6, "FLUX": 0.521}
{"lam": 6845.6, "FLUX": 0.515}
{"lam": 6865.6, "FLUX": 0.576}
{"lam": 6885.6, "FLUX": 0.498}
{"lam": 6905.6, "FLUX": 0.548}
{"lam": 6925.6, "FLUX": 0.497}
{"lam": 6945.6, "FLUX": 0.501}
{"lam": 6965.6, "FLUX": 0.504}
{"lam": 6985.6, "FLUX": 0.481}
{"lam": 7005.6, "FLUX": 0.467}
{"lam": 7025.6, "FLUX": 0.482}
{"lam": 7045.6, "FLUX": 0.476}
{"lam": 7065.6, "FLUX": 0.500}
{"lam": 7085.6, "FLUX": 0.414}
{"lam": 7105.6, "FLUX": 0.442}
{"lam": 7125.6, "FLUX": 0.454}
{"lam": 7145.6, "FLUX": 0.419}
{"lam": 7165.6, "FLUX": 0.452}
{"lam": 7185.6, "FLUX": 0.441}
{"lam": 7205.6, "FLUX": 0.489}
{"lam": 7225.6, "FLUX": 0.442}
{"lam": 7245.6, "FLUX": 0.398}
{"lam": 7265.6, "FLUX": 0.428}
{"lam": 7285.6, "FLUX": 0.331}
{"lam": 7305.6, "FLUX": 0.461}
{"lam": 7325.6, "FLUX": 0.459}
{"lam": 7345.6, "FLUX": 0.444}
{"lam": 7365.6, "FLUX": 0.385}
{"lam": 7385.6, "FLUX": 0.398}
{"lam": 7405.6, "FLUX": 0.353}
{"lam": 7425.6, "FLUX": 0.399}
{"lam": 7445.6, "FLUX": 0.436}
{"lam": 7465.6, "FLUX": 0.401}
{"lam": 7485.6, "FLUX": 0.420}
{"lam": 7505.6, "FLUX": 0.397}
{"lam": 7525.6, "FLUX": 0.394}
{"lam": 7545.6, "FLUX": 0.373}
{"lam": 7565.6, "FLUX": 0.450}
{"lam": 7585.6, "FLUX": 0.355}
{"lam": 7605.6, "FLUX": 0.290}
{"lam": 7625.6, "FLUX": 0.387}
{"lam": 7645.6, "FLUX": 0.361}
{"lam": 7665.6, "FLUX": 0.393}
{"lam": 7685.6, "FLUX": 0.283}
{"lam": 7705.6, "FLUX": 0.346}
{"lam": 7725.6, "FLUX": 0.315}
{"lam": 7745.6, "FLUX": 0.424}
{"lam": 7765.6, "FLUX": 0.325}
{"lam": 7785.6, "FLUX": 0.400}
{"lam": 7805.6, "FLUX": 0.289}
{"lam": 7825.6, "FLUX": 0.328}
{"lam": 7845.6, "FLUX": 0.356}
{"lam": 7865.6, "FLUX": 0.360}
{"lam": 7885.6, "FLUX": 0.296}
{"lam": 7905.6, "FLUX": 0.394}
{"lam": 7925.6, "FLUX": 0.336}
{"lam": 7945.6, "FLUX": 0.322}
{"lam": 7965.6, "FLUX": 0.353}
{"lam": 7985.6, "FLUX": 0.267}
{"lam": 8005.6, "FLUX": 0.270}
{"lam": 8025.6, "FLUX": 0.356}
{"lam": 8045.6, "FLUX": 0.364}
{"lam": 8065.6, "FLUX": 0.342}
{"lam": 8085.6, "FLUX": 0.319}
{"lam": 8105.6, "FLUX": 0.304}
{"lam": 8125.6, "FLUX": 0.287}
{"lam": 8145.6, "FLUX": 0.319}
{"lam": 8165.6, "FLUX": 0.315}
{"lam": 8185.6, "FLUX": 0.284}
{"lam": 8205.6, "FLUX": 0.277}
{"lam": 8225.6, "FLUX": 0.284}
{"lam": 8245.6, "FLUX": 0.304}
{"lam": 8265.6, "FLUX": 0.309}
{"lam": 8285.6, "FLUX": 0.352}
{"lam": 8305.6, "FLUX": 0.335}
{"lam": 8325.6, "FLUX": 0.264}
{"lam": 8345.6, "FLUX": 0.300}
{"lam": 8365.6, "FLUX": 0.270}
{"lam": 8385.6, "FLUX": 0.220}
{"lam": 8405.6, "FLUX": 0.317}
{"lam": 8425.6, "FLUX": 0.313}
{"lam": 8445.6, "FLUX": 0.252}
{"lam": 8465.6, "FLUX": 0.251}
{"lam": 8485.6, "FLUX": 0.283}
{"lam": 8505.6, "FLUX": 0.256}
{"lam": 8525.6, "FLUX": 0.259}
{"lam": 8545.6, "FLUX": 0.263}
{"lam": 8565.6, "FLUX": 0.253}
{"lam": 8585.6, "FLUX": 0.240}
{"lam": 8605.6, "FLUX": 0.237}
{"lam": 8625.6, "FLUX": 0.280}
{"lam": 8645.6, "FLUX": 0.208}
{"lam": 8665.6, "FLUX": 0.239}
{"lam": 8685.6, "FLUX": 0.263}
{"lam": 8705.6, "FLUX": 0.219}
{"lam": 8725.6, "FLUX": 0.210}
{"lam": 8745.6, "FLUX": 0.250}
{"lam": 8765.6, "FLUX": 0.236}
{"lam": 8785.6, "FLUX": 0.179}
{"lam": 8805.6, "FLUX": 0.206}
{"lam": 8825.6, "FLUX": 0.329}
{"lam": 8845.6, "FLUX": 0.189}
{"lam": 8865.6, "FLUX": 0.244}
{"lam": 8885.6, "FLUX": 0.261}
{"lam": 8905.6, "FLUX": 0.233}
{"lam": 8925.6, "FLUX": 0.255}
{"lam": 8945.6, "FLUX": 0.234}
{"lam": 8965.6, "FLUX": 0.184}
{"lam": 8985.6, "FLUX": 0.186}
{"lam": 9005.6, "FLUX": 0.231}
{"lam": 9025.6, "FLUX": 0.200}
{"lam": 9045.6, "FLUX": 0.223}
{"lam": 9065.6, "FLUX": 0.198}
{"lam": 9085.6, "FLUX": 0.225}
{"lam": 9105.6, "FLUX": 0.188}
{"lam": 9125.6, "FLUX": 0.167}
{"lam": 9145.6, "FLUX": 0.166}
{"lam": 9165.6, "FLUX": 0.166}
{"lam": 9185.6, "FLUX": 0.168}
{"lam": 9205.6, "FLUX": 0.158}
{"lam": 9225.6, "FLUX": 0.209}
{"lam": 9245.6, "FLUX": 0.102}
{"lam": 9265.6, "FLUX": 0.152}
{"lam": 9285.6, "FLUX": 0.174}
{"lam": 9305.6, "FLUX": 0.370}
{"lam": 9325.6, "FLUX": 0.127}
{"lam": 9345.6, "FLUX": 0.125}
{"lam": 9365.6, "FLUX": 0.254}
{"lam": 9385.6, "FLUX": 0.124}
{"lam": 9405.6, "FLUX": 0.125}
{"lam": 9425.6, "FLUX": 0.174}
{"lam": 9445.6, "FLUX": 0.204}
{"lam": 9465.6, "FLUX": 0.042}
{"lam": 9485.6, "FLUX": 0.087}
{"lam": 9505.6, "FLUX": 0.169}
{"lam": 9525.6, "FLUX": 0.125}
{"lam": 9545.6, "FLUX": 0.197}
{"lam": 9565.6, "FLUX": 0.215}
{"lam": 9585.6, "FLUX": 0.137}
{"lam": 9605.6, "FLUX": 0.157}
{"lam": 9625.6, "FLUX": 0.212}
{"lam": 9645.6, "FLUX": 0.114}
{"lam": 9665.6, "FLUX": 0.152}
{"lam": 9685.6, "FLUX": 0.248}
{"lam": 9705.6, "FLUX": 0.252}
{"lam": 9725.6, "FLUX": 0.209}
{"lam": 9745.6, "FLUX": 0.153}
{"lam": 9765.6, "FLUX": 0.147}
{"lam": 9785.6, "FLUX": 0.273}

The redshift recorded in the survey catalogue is 0.000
